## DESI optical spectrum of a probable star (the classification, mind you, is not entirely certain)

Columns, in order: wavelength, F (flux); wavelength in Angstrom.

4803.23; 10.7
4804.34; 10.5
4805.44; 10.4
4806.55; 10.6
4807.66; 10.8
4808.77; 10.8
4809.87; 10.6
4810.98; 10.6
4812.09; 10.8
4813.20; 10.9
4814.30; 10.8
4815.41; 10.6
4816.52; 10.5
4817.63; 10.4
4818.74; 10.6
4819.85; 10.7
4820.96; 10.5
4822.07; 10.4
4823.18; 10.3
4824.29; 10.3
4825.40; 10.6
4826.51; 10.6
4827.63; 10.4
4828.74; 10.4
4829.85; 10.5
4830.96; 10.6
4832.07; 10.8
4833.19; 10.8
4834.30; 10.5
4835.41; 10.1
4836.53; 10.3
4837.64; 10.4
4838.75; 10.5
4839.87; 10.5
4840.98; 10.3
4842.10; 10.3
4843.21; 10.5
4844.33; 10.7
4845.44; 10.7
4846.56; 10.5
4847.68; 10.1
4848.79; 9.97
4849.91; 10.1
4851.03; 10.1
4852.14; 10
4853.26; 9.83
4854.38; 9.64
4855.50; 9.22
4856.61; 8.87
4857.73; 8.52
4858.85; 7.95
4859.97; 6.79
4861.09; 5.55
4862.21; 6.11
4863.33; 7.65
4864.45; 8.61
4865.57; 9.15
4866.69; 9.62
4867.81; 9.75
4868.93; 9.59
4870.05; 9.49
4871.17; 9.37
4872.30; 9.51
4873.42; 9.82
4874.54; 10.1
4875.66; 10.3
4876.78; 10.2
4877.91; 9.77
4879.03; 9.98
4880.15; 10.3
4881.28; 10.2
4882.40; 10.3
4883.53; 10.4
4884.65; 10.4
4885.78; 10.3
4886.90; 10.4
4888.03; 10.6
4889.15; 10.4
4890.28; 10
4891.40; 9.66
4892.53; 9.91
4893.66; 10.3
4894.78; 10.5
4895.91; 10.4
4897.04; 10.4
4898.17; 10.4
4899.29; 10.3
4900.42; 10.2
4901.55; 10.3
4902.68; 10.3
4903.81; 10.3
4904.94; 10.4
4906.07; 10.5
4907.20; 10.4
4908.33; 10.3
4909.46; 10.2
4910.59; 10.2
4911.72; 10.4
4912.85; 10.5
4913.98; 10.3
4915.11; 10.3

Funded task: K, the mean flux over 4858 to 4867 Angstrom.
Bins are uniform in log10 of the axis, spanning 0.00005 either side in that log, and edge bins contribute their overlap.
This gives 7.65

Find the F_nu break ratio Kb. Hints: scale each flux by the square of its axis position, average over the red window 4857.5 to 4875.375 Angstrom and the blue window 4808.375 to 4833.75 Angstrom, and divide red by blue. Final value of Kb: 0.8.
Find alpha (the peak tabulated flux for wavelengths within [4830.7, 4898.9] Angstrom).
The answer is 10.8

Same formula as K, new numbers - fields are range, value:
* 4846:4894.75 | 9.53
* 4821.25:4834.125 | 10.5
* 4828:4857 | 10.3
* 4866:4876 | 9.71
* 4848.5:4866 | 8.6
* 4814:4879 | 9.84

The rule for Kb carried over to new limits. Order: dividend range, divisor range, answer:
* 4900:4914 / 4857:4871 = 1.27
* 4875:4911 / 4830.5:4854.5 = 1.01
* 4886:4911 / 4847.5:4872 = 1.18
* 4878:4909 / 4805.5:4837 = 1.00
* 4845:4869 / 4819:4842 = 0.87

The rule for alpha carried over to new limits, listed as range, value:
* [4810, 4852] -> 10.9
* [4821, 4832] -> 10.6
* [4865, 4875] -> 10.1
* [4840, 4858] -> 10.7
